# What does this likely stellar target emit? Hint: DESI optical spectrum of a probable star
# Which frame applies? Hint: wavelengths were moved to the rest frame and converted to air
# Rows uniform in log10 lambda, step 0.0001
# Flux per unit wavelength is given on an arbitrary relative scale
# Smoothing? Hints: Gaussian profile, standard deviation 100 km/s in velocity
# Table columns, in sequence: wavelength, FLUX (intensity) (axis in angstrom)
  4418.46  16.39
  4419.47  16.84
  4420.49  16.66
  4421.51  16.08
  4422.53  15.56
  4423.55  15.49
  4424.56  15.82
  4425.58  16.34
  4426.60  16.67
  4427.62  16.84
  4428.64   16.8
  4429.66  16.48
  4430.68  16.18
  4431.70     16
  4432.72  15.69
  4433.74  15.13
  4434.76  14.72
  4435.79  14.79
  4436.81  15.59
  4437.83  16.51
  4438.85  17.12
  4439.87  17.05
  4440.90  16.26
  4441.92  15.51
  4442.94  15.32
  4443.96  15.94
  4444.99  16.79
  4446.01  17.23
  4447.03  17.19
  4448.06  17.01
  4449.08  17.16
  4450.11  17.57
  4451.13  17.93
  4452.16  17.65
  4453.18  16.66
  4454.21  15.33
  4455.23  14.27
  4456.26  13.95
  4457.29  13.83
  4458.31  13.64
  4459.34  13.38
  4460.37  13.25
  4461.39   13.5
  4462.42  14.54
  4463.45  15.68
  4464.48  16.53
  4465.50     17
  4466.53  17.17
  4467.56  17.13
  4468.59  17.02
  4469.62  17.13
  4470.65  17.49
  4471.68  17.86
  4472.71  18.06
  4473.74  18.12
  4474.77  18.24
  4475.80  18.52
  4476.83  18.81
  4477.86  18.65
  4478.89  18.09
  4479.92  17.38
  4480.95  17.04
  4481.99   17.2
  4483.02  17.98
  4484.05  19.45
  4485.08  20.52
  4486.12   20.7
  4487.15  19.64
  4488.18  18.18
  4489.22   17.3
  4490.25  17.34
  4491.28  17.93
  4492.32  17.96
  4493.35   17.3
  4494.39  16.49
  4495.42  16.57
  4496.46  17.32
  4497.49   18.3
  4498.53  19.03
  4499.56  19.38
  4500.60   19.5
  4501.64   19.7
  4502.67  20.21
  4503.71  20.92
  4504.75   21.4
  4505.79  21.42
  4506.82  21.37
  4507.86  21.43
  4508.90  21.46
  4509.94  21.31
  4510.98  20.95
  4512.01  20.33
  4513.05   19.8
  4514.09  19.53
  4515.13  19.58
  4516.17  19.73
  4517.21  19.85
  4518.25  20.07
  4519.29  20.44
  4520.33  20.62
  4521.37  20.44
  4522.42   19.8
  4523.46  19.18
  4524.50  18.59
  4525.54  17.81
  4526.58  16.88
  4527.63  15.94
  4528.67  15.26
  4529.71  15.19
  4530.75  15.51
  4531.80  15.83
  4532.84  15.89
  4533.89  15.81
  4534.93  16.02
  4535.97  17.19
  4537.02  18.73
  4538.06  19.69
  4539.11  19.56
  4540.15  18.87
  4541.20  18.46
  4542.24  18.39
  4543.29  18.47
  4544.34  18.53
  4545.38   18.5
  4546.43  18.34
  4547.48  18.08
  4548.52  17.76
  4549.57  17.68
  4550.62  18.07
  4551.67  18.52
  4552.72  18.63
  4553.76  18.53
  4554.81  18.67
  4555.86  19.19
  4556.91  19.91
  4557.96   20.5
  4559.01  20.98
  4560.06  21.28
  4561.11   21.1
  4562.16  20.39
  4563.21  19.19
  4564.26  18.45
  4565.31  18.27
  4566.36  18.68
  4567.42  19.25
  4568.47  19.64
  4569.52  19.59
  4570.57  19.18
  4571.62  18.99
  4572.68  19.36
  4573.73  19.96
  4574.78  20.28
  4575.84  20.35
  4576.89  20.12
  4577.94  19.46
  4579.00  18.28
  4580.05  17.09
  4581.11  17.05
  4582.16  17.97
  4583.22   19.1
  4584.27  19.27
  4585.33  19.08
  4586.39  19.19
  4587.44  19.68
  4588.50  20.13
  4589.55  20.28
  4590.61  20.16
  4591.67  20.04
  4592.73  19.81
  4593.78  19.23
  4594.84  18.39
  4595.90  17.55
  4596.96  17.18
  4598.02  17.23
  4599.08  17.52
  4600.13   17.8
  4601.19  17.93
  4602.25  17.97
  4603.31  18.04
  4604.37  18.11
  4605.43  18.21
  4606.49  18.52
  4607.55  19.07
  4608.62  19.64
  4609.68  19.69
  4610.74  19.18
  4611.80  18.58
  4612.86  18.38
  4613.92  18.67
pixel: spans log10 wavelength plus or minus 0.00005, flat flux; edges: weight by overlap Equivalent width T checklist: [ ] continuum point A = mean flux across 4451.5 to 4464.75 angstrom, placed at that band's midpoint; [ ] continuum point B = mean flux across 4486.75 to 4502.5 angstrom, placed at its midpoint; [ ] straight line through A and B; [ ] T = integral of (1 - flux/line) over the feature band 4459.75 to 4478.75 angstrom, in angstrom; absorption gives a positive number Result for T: -1.3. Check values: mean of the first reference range 14.8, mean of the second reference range 18.2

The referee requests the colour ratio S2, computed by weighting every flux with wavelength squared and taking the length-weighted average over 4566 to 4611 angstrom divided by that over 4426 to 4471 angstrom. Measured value 1.3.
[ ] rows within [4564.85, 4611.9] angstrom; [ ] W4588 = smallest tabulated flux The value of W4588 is 17.05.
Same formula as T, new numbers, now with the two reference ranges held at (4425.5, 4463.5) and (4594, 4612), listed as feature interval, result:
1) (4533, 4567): -2.48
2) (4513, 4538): -1.46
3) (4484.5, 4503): -2.14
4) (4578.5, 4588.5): -0.35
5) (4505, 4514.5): -2.28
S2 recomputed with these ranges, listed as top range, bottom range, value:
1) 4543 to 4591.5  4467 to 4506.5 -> 1.08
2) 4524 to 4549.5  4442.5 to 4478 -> 1.10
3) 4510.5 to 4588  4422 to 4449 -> 1.22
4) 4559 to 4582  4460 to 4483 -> 1.18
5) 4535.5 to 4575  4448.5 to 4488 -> 1.17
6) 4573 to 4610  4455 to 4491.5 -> 1.16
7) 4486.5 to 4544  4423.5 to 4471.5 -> 1.20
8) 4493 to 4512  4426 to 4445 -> 1.27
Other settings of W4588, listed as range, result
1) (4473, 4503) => 16.49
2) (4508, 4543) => 15.19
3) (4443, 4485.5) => 13.25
